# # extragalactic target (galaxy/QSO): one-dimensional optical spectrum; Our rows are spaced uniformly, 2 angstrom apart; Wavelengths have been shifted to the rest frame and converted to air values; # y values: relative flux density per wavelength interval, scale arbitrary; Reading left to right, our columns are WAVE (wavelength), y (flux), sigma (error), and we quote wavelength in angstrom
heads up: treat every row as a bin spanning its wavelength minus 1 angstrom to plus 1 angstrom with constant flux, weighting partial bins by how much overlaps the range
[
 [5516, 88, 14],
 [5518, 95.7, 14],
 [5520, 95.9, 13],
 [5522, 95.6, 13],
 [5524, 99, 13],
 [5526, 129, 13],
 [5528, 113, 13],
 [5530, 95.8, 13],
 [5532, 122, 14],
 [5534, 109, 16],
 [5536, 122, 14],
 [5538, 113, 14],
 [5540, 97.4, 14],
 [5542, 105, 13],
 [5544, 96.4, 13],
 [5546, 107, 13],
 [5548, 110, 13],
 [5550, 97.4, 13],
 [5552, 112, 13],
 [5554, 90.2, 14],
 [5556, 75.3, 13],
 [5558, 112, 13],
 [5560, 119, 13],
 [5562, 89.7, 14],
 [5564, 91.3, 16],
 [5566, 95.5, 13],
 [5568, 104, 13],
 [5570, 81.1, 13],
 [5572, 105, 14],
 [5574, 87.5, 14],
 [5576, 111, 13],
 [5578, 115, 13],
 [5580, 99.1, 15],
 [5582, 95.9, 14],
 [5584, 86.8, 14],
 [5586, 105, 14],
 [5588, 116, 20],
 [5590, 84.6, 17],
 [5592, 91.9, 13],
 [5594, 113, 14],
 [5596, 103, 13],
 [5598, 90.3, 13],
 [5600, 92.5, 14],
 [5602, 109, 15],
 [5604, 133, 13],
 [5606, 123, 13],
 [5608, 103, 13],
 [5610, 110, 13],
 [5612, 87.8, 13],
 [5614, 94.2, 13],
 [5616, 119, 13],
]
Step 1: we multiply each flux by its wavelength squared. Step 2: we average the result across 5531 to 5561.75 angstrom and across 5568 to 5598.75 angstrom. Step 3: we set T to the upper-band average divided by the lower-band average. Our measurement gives 1.0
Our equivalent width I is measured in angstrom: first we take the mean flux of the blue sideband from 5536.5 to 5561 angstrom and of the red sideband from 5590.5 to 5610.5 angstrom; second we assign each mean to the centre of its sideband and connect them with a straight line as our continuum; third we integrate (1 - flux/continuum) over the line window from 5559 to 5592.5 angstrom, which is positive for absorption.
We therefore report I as 1.9 angstrom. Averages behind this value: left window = 103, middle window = 98.8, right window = 106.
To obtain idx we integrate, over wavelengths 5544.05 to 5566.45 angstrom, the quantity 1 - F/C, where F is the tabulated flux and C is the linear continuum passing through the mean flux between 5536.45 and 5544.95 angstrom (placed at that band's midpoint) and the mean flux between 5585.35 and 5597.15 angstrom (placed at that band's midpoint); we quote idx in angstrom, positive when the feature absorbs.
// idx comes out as 0.80 angstrom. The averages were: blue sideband 104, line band 99.9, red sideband 102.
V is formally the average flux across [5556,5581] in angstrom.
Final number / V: 99.8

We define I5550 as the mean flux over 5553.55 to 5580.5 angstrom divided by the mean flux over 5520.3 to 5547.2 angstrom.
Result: 0.91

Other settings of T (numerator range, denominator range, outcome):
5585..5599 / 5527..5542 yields 0.93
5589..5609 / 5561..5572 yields 1.13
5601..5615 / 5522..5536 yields 1.01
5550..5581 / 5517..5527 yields 0.98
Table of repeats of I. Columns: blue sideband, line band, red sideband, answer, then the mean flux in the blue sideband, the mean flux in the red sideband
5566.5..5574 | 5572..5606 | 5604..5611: 0.8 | 95.4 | 115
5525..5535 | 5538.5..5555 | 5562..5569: 0.5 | 114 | 95.9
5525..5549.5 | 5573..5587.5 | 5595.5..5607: 1.1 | 110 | 109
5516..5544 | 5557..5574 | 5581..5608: 0.9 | 106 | 103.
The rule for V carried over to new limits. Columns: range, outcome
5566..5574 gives 95.4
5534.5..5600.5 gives 101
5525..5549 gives 110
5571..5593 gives 99.8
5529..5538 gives 112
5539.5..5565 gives 100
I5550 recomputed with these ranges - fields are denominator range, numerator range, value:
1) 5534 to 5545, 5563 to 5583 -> 0.92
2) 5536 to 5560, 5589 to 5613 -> 1.00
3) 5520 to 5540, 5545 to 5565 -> 0.92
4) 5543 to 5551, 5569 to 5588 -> 0.97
